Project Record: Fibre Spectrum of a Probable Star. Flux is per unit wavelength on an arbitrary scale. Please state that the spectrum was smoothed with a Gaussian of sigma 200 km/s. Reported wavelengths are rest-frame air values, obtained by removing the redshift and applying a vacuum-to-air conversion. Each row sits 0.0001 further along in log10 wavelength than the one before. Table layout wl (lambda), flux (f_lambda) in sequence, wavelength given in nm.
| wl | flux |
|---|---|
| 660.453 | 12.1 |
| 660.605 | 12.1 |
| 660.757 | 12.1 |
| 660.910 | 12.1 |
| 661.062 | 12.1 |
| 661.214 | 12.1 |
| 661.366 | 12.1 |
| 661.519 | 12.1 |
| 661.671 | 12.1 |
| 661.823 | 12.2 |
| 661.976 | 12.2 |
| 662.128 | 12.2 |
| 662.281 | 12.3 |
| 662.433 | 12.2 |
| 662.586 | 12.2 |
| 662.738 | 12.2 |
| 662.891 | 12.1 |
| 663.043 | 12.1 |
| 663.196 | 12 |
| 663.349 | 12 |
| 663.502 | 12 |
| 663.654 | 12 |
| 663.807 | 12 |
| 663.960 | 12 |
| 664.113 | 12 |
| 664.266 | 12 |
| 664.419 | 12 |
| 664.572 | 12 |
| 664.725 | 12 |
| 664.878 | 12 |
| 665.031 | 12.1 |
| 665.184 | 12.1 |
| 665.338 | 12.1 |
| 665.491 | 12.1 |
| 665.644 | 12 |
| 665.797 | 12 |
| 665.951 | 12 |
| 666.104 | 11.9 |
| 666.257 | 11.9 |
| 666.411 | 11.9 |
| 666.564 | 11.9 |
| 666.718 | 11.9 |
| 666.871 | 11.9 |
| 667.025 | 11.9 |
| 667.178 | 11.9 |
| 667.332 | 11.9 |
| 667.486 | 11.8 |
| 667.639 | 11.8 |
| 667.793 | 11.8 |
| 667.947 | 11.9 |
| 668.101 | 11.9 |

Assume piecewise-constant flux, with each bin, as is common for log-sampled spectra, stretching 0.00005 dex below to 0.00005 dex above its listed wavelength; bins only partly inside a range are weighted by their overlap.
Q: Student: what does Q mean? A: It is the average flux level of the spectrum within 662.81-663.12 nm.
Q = 12.1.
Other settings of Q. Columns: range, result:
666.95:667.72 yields 11.9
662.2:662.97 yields 12.2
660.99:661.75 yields 12.1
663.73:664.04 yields 12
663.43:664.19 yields 12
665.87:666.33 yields 11.9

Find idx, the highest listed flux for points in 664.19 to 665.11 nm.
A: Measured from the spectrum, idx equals 12.1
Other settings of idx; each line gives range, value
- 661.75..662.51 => 12.3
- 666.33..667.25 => 11.9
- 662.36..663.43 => 12.2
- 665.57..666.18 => 12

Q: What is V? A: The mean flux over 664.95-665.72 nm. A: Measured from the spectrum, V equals 12.1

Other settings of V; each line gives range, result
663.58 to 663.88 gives 12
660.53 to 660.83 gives 12.1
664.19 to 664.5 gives 12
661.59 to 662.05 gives 12.2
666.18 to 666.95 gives 11.9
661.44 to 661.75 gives 12.1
